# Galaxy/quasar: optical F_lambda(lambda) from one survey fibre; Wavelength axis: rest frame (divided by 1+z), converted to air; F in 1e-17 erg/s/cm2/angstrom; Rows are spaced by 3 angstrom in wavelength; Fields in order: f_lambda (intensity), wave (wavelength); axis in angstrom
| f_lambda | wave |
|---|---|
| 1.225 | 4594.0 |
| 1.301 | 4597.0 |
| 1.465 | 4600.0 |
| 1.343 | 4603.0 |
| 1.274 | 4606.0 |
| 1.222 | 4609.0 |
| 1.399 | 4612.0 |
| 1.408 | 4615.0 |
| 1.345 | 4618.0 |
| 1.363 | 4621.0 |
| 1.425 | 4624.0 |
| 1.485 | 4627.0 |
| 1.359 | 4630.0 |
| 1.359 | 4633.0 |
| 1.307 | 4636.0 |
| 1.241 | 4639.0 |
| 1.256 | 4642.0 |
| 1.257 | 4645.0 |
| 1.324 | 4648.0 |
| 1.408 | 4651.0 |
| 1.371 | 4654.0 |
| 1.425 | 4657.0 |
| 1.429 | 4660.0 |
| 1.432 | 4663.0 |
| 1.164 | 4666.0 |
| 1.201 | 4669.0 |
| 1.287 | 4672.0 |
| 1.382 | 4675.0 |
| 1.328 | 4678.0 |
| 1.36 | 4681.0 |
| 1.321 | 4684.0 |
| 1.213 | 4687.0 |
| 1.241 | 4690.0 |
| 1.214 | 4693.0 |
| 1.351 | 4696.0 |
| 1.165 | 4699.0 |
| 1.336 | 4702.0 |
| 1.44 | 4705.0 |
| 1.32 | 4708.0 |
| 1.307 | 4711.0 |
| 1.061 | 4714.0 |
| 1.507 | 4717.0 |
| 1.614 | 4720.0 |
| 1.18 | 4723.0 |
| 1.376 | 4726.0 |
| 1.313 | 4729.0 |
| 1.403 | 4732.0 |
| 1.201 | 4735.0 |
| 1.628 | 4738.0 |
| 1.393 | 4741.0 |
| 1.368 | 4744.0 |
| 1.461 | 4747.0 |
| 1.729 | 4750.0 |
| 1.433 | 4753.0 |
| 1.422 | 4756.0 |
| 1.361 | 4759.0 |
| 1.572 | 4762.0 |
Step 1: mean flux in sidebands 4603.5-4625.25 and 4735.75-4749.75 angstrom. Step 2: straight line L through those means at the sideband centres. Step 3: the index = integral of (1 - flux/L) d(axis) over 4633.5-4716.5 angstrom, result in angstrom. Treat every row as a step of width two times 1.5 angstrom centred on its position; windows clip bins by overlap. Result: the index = 6.0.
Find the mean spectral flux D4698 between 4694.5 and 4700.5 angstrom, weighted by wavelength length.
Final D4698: 1.26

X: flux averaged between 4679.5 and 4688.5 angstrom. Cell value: 1.3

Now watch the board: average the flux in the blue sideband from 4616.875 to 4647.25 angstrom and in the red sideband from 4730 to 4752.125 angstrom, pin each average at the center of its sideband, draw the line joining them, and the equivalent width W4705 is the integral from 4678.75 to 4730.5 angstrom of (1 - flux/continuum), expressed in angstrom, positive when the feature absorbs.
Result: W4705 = 3.7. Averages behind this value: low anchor 1.34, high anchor 1.45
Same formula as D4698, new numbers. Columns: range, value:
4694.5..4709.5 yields 1.32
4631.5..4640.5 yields 1.3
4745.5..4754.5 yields 1.54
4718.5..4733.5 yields 1.38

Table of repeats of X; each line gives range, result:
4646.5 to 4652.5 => 1.37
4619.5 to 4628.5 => 1.42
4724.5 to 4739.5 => 1.38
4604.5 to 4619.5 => 1.33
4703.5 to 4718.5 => 1.33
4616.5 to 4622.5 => 1.35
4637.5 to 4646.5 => 1.25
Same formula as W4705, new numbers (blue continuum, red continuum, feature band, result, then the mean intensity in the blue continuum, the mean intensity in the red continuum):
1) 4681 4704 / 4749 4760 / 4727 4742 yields 0.29 angstrom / 1.27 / 1.48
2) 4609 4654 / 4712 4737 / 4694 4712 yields 0.30 angstrom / 1.35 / 1.34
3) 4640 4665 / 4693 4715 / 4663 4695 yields 0.94 angstrom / 1.36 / 1.28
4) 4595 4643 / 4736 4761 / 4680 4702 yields 2.28 angstrom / 1.35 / 1.47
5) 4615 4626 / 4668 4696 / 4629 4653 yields 0.70 angstrom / 1.39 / 1.29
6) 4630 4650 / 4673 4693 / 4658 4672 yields -0.10 angstrom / 1.3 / 1.3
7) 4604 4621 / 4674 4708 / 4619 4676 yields -0.88 angstrom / 1.33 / 1.3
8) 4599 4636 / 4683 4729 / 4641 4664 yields -0.34 angstrom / 1.37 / 1.31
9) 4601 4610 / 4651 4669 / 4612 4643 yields -0.97 angstrom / 1.29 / 1.35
